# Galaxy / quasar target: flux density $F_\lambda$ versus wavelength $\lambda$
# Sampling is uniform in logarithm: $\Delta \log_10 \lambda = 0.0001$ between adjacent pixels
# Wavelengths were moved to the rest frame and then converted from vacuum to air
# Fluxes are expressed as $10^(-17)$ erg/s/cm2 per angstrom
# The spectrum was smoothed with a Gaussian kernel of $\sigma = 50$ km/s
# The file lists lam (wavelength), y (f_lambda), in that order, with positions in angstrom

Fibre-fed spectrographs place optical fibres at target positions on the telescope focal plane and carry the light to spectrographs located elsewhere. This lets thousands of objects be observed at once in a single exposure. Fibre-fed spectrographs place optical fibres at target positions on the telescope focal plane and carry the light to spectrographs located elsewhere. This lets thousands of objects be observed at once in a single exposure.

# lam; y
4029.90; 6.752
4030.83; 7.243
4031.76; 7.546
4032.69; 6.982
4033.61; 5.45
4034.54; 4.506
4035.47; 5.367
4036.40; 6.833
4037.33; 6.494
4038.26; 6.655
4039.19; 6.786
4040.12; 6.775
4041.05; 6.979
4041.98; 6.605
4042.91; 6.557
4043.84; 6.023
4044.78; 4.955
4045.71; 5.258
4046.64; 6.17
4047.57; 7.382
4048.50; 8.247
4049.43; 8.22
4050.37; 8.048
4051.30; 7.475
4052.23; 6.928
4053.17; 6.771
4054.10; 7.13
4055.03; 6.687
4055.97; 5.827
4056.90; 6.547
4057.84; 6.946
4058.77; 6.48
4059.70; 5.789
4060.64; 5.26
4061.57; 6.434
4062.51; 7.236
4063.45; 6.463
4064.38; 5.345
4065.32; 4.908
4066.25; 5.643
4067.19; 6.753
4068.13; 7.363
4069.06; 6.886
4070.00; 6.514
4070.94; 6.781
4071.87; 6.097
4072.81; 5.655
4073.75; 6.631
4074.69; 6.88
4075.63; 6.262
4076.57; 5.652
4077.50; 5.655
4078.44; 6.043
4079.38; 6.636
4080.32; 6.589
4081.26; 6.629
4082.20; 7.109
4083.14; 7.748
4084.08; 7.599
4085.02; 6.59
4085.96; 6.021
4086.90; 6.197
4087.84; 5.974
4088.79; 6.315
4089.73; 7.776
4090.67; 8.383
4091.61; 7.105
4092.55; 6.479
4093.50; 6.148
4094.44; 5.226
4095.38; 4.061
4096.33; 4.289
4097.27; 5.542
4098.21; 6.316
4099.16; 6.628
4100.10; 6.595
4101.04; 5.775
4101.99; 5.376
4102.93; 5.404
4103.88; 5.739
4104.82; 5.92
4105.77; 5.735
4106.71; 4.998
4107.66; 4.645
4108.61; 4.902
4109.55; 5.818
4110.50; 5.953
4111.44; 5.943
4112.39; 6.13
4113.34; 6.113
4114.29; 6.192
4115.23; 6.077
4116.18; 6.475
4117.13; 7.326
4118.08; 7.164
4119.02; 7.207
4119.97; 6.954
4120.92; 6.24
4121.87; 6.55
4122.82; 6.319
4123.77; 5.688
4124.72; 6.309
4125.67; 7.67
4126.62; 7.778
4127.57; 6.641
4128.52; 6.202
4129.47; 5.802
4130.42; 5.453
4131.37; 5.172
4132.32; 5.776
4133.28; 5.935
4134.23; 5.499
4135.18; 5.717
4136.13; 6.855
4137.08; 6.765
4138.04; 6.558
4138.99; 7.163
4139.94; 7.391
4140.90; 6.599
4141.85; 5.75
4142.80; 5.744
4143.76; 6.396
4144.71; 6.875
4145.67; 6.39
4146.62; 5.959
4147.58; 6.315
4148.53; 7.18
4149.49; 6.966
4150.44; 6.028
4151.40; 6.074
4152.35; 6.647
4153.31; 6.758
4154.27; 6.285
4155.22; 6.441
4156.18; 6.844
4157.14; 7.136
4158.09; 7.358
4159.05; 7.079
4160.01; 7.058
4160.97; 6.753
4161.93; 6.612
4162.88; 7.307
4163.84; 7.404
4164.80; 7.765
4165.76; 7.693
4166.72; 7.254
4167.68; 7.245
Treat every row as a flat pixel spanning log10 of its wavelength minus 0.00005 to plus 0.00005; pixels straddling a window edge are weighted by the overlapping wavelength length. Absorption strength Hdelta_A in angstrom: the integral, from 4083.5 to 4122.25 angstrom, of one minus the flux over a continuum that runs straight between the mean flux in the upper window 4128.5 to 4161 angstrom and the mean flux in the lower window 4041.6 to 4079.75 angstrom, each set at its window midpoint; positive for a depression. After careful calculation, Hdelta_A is 1.8 angstrom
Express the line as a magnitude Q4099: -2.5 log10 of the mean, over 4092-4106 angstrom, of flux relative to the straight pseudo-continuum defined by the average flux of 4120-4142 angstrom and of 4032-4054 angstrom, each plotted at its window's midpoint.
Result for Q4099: 0.136 mag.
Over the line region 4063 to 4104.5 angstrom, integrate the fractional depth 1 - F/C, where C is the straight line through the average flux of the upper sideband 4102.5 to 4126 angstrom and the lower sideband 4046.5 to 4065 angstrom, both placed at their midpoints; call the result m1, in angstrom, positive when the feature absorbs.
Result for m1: 1.3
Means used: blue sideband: 6.76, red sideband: 6.13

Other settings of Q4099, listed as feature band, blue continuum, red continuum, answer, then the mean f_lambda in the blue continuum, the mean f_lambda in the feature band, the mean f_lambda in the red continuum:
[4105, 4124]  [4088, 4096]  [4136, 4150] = 0.059 mag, 6.37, 6.12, 6.59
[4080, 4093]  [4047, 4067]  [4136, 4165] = -0.036 mag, 6.65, 6.9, 6.71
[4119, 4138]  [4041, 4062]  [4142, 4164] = 0.057 mag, 6.63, 6.31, 6.66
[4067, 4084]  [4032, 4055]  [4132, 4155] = -0.003 mag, 6.62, 6.57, 6.41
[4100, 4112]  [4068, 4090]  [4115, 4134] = 0.163 mag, 6.54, 5.57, 6.43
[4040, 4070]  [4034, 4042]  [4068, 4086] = -0.024 mag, 6.31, 6.56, 6.57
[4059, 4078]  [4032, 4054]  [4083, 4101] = 0.042 mag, 6.61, 6.21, 6.33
